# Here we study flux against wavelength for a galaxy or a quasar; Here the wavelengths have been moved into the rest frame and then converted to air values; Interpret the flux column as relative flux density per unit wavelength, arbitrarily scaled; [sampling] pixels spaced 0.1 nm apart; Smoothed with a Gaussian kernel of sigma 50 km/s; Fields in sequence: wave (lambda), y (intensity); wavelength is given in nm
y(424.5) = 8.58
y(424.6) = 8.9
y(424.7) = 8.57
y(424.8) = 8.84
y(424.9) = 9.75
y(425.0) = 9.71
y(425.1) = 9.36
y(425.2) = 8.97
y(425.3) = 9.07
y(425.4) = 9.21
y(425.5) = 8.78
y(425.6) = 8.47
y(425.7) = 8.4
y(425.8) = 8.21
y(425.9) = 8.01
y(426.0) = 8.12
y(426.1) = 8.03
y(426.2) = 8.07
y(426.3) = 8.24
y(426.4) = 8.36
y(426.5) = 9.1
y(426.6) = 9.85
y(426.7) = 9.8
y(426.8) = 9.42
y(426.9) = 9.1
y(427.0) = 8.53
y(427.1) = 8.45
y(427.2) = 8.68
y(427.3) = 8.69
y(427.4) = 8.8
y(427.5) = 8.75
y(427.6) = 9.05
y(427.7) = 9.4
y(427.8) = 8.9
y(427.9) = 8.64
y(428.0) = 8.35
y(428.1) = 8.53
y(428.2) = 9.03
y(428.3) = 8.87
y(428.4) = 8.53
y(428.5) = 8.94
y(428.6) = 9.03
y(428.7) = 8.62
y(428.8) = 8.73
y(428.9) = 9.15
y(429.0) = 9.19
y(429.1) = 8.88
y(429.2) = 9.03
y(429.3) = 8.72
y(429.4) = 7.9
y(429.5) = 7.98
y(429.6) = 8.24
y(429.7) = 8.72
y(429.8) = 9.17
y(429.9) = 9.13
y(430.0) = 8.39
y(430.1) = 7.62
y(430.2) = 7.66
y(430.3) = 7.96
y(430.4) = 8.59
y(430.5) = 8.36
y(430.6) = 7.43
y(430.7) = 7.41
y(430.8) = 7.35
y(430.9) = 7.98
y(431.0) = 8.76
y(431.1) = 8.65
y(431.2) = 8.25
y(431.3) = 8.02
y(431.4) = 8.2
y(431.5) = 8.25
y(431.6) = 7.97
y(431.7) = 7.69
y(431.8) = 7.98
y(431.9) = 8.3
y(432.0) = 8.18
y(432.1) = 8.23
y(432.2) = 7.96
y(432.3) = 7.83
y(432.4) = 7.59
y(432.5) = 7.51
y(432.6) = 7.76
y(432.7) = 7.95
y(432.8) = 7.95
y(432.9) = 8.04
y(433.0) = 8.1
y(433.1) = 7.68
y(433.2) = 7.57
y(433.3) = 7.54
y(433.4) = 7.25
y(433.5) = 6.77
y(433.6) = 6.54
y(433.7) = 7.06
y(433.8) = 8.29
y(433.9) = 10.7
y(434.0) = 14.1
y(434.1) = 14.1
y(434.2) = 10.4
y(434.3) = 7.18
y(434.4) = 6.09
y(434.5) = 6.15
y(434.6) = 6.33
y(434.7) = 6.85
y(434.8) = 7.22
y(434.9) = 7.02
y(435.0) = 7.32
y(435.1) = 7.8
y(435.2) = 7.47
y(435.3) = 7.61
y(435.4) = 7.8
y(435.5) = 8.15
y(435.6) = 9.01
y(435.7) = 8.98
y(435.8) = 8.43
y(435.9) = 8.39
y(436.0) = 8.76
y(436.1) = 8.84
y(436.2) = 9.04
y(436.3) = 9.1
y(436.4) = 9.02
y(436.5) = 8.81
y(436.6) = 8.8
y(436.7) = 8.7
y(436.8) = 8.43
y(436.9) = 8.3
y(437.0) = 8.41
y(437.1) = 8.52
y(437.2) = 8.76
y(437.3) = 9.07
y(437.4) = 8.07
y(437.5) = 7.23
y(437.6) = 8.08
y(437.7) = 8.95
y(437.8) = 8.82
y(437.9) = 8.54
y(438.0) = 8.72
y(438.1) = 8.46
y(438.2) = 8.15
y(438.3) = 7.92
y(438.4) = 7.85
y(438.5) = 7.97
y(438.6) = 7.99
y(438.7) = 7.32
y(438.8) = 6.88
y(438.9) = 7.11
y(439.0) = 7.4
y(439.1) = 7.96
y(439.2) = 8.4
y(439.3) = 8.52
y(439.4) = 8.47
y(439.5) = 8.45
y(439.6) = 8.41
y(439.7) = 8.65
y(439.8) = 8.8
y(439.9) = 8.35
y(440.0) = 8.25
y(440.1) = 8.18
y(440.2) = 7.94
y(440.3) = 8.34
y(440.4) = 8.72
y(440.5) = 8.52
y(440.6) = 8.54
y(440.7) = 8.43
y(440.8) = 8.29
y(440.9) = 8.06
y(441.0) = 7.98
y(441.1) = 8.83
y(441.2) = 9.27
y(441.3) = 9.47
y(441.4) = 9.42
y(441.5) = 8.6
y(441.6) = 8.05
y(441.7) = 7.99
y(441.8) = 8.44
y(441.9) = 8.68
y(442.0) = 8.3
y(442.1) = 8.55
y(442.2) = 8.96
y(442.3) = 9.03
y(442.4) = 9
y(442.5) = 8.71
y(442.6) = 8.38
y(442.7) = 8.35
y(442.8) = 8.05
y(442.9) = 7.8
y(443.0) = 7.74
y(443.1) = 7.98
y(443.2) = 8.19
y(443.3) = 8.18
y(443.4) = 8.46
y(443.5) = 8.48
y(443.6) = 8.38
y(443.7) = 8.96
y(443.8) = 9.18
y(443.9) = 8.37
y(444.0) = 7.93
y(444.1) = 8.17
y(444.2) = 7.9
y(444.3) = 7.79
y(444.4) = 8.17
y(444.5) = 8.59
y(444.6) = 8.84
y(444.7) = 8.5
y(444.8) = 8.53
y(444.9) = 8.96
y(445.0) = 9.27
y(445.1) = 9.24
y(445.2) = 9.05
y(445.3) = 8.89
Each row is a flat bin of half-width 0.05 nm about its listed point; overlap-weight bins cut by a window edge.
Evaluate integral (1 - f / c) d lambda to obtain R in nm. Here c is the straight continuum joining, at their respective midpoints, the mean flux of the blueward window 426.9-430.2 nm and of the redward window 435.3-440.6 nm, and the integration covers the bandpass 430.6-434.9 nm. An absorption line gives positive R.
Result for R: 0.24 nm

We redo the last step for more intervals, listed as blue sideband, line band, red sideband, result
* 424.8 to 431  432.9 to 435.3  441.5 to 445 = 0.14 nm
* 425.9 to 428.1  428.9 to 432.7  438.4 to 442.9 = 0.20 nm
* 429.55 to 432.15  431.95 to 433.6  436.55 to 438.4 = 0.11 nm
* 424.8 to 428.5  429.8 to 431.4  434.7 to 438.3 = 0.09 nm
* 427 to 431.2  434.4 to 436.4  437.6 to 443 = 0.13 nm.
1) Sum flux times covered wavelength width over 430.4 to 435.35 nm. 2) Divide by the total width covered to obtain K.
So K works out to 8.02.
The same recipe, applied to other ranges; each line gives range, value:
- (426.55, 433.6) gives 8.35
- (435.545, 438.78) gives 8.47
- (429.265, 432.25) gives 8.17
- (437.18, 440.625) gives 8.22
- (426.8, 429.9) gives 8.77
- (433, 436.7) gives 8.29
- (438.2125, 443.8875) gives 8.34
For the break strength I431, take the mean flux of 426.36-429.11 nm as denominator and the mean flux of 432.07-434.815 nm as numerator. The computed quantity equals 0.9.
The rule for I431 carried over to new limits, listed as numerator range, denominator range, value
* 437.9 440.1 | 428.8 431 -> 0.97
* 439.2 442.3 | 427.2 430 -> 0.97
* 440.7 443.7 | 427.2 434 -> 1.02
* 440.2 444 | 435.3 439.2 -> 1.02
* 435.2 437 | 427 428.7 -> 0.98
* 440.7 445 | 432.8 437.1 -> 1.02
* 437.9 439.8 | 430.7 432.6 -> 1.01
